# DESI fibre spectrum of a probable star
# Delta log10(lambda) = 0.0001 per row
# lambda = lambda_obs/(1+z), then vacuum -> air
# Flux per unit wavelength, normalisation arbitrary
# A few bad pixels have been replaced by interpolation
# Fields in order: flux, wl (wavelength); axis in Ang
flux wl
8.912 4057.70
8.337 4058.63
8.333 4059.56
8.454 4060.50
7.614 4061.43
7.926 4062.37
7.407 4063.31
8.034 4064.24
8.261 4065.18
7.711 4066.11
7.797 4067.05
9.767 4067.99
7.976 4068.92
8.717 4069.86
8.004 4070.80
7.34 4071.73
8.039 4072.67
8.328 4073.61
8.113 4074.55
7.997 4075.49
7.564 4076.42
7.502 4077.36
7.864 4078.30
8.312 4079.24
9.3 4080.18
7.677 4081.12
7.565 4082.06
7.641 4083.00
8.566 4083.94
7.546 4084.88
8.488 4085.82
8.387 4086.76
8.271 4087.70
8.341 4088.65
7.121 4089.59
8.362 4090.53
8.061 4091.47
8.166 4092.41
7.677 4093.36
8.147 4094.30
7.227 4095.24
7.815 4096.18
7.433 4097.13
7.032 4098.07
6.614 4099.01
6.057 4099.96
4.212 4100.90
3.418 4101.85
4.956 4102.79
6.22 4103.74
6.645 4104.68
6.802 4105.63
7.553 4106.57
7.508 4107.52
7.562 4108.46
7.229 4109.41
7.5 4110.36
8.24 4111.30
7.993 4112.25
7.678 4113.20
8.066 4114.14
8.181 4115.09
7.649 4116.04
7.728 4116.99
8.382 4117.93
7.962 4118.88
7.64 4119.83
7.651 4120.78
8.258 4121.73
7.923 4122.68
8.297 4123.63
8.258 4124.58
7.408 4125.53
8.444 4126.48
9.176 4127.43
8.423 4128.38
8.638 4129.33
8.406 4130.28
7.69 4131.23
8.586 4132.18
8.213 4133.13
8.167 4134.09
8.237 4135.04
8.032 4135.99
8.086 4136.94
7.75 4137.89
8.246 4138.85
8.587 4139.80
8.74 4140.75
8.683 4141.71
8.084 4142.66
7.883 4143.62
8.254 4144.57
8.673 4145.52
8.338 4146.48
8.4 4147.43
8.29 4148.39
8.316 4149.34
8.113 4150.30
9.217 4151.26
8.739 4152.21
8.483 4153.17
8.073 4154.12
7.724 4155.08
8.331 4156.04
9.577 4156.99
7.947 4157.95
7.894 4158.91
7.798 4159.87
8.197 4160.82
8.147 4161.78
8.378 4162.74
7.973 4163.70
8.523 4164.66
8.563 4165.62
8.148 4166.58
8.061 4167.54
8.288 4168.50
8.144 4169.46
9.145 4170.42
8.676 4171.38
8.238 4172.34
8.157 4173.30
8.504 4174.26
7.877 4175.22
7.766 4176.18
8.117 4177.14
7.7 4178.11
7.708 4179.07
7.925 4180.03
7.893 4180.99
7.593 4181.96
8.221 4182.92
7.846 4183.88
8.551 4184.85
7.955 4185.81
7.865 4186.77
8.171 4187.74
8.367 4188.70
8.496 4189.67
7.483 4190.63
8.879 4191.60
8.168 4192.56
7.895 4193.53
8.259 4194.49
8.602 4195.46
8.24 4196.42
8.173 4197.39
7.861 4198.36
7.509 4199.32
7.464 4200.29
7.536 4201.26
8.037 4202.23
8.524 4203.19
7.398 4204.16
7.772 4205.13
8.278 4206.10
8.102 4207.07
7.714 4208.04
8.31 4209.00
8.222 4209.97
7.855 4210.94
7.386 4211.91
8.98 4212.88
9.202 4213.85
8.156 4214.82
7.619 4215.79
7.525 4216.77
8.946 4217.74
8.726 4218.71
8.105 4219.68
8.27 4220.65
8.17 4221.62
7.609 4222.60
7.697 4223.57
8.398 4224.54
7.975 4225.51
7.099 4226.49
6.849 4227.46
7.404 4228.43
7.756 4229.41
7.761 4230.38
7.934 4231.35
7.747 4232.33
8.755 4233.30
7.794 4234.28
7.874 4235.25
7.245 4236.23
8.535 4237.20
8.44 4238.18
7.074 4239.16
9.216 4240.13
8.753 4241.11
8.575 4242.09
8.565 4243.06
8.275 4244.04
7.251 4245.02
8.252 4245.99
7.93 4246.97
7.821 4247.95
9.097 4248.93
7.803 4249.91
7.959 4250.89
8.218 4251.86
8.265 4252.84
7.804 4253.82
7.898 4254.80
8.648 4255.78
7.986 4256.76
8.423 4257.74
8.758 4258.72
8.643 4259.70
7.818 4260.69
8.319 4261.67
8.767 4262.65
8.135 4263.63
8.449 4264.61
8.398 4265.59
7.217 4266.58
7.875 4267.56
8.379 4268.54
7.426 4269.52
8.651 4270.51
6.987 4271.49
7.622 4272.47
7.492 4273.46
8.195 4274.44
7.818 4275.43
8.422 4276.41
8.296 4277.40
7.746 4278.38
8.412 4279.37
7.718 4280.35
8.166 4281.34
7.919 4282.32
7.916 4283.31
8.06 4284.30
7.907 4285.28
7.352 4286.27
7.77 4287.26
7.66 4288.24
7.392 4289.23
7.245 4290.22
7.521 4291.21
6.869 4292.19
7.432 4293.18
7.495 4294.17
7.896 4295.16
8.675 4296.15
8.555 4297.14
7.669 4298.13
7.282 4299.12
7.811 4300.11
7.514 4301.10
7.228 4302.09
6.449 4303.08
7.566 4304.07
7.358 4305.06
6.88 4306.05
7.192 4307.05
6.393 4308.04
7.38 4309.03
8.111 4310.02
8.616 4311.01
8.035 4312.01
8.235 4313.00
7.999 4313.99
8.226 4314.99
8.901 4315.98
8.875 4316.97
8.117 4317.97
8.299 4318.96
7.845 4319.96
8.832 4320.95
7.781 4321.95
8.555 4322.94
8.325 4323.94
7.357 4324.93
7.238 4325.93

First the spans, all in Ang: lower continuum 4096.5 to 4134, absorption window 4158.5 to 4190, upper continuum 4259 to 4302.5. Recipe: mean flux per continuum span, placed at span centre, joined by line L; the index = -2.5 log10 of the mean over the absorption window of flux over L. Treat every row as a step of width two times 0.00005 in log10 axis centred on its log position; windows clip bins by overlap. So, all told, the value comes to -0.07 mag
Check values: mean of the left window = 7.49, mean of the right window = 7.87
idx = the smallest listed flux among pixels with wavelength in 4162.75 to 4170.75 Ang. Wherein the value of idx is 7.973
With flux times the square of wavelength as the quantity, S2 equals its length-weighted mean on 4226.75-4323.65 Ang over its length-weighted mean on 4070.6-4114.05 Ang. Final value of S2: 1.16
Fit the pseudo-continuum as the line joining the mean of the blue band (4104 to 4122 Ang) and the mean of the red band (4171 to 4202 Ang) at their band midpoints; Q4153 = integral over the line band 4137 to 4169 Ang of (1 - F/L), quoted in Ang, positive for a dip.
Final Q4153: -1.8 Ang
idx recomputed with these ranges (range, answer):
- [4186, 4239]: 6.849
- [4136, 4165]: 7.724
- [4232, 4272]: 6.987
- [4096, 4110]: 3.418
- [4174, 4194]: 7.483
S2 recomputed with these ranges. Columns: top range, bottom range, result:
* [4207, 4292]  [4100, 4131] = 1.14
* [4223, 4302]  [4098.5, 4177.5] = 1.06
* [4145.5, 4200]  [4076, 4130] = 1.11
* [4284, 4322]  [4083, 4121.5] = 1.15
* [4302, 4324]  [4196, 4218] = 1.03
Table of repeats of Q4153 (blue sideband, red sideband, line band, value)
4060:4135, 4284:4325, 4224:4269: -1.81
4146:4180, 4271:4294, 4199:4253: -0.32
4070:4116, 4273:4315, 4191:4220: -1.85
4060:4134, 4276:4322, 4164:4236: -2.55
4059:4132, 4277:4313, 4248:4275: -1.55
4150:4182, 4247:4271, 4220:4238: 0.80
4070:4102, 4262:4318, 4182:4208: -1.05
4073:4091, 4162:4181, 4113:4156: -0.46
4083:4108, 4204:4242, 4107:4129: -1.89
